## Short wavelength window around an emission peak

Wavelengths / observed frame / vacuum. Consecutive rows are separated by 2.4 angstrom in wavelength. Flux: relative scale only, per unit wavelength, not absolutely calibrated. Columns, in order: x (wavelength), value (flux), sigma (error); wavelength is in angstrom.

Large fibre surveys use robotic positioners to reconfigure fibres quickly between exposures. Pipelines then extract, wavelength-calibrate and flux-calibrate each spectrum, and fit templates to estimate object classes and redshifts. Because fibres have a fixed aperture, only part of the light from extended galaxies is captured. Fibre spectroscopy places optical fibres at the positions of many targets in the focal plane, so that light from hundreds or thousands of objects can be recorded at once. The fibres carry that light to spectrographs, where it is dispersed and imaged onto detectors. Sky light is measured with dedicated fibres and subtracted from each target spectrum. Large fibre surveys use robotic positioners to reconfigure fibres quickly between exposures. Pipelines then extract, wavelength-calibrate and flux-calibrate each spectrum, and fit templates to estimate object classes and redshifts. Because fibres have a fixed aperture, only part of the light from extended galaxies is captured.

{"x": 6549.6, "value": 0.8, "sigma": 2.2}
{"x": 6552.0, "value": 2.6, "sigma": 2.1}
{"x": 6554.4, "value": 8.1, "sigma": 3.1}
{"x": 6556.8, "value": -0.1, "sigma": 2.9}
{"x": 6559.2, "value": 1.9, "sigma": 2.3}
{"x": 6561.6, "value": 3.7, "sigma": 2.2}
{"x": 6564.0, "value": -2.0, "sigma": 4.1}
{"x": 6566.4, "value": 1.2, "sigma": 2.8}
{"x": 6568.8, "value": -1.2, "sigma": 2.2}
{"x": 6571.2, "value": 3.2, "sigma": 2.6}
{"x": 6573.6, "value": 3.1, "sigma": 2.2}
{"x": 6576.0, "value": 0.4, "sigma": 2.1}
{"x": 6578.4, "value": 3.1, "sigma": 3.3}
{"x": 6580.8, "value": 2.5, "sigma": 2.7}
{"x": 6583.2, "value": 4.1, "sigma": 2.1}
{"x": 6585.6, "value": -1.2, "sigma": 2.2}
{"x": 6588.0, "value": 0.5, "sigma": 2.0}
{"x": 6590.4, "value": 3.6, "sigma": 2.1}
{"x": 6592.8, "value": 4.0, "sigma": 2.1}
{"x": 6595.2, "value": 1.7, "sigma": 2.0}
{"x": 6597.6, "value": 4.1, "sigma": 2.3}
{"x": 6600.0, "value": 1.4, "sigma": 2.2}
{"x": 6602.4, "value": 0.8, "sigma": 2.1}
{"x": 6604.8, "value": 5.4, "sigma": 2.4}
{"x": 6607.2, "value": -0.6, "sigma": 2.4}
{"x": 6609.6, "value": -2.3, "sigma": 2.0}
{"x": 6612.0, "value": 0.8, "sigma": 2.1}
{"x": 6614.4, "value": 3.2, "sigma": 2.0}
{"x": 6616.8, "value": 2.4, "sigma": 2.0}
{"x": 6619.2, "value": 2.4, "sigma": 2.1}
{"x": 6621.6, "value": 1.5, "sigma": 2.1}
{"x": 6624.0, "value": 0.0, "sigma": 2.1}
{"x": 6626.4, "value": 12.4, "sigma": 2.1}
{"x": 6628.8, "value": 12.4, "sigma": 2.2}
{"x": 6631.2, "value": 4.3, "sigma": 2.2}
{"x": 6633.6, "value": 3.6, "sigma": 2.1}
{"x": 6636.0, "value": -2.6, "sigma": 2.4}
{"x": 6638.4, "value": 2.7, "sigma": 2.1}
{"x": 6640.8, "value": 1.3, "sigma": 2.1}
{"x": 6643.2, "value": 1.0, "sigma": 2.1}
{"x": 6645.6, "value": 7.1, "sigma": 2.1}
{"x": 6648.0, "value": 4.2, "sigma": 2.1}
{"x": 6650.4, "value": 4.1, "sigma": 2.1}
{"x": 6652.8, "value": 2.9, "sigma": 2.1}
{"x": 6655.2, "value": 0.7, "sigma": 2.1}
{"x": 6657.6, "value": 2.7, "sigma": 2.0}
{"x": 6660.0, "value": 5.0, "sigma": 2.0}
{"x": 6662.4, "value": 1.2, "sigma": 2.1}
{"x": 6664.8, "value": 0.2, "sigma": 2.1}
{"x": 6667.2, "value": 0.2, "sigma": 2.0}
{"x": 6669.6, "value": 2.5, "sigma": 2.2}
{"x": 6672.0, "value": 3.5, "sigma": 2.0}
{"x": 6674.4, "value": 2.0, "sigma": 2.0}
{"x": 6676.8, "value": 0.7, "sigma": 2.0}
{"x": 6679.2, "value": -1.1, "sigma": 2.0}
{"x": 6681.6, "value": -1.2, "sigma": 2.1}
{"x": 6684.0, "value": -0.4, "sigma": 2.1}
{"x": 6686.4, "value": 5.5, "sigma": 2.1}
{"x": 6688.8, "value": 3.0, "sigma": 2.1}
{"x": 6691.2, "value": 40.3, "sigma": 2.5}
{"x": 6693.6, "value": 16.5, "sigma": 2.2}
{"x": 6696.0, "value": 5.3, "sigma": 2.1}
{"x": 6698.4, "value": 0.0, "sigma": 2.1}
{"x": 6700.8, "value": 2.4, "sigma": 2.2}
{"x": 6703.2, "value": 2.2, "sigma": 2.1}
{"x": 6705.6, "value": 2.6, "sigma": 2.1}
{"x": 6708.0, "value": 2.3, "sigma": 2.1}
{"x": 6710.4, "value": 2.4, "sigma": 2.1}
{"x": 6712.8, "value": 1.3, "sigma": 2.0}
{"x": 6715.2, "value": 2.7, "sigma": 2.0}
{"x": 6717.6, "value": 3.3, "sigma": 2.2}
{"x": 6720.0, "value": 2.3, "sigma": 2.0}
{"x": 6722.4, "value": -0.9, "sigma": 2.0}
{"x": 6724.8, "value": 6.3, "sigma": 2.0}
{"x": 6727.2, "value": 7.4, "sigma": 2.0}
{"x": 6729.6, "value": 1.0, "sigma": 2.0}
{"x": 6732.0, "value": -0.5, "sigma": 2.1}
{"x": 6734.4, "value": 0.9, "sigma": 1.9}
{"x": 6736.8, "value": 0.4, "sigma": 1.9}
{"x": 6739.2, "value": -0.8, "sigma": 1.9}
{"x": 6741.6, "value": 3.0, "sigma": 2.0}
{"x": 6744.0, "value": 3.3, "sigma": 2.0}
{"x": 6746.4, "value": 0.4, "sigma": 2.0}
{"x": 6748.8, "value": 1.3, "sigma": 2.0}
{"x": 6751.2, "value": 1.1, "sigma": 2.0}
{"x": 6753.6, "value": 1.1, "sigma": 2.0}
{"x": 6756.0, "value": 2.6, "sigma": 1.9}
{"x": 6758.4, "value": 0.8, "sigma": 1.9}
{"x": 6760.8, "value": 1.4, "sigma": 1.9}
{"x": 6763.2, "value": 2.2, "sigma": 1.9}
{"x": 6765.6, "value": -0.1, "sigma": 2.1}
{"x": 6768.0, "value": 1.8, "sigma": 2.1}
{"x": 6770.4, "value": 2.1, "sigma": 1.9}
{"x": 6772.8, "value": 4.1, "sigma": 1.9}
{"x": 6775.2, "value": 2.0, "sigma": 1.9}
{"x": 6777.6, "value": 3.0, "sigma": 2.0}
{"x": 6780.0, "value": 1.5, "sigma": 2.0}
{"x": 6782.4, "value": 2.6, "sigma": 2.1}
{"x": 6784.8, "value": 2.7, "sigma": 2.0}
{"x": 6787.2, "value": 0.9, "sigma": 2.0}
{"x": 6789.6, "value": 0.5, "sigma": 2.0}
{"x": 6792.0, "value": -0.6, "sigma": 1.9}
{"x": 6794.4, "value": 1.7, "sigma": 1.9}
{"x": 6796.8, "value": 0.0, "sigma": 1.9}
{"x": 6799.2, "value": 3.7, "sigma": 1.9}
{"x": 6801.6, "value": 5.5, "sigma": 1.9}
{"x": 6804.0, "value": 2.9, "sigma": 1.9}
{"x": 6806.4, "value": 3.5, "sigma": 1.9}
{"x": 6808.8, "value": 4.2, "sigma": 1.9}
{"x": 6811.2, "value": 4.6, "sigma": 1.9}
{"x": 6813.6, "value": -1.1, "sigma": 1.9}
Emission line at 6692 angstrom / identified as [O III] 5007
